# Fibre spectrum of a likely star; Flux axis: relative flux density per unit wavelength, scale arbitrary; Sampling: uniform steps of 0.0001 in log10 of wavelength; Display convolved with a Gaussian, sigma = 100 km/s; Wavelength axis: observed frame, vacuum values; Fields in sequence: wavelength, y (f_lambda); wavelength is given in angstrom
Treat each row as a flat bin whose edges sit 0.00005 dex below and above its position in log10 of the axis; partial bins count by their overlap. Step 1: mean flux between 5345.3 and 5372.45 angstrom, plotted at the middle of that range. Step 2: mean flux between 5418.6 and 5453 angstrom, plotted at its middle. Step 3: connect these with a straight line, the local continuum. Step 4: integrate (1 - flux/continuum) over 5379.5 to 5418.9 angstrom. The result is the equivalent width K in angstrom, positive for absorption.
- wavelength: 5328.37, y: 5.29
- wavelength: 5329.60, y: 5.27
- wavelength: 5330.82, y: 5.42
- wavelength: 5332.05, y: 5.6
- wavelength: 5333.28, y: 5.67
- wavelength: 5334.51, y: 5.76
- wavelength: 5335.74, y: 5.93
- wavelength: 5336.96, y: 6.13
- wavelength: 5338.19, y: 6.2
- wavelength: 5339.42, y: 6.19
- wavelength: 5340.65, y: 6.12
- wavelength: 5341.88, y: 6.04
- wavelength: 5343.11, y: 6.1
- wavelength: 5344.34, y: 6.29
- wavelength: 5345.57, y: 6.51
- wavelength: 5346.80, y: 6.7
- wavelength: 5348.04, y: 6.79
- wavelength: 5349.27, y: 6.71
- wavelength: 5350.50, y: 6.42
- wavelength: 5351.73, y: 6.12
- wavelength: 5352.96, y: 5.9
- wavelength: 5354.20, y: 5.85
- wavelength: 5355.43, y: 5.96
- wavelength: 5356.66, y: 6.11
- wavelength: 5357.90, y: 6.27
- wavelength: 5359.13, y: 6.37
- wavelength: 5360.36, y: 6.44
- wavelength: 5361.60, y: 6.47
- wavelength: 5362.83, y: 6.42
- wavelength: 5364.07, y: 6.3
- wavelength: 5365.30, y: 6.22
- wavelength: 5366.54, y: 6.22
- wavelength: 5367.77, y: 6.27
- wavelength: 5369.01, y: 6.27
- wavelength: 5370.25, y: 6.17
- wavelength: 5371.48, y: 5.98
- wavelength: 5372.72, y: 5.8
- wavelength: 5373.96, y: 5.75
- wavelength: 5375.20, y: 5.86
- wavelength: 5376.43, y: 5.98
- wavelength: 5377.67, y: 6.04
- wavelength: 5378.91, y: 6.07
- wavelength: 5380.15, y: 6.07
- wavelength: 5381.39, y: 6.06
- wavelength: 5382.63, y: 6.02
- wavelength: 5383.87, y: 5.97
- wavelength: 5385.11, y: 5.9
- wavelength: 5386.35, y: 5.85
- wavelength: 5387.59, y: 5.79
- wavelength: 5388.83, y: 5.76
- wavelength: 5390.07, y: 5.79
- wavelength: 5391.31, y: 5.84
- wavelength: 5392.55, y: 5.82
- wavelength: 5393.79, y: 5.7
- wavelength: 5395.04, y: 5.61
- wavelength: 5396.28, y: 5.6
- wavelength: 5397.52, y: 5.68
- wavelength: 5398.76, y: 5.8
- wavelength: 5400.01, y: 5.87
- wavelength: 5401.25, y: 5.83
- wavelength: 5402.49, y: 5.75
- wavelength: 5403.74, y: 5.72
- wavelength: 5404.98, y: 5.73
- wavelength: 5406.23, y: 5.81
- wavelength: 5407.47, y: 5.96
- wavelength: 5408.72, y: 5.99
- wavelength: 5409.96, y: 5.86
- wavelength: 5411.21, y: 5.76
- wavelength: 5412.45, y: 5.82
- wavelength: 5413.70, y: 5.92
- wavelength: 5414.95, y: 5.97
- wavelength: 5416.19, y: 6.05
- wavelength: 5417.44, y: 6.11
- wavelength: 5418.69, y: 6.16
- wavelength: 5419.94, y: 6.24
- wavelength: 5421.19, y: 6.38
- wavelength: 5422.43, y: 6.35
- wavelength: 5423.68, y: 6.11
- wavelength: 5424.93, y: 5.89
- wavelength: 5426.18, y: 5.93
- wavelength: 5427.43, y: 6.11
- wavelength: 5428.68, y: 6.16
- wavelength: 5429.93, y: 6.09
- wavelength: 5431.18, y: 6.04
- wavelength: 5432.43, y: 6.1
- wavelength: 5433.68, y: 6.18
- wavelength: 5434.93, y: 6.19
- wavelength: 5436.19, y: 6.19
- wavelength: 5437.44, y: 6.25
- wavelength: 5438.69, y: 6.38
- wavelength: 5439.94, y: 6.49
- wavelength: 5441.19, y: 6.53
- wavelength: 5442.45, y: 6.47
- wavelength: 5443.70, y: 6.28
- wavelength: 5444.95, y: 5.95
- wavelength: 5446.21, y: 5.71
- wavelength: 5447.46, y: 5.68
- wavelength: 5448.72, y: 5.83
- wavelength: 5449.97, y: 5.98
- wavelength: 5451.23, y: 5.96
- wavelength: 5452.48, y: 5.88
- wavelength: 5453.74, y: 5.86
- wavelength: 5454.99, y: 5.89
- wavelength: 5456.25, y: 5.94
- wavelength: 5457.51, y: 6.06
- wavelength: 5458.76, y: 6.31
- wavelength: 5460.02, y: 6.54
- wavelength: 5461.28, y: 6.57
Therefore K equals 2.18 angstrom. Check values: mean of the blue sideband 6.28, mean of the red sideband 6.13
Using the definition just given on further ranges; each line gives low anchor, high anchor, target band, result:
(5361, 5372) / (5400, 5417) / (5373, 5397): 0.9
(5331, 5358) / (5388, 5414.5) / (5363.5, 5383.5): -0.3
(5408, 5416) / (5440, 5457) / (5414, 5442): -1.1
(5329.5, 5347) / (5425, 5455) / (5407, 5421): 0.2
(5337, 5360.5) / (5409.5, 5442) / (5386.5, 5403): 1.1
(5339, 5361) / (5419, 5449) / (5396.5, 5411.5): 0.9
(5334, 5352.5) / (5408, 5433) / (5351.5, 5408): 1.8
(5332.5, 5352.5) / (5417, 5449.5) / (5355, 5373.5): 0.0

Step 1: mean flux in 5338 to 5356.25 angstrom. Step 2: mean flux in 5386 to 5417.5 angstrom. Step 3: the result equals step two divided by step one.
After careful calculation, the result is 0.93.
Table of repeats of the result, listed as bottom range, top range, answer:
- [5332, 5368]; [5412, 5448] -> 0.99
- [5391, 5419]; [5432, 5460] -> 1.05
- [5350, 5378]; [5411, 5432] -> 0.99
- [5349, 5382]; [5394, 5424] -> 0.96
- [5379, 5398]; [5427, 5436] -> 1.05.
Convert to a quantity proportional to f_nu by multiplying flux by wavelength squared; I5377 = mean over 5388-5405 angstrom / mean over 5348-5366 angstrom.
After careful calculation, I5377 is 0.9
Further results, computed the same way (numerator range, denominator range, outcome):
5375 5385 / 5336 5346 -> 0.99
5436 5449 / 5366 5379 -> 1.05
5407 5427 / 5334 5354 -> 0.99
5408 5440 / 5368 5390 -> 1.04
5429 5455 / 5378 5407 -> 1.07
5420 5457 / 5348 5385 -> 1.02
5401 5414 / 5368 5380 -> 0.98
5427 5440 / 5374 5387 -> 1.06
